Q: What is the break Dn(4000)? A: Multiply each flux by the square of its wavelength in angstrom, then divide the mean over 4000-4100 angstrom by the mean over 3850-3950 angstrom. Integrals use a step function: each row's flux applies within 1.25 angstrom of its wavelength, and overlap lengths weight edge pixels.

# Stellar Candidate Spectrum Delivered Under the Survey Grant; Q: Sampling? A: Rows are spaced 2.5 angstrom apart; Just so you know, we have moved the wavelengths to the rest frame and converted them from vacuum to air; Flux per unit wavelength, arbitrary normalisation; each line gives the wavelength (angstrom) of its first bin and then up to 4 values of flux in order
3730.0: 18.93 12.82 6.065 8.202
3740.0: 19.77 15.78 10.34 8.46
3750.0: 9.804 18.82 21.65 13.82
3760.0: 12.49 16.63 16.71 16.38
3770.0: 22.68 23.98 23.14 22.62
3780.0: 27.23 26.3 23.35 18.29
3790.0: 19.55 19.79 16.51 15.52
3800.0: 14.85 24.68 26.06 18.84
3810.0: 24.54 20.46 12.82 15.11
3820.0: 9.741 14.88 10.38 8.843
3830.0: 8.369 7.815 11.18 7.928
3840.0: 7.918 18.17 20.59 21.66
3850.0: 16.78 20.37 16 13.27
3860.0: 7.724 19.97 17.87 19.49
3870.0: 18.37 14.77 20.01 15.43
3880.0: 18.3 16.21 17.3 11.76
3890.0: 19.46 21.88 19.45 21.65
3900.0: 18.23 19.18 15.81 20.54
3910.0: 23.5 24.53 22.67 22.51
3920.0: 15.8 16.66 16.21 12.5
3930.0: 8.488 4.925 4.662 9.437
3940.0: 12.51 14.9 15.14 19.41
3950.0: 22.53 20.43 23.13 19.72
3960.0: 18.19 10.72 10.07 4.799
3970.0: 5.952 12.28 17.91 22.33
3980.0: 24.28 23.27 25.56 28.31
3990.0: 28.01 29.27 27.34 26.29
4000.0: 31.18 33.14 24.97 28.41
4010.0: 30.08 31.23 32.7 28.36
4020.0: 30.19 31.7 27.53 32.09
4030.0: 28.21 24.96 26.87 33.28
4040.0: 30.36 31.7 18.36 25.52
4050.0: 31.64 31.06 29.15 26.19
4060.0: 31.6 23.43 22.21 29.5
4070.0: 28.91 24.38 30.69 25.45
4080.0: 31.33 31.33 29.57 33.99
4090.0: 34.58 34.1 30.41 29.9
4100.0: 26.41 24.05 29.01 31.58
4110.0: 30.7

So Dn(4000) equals 1.9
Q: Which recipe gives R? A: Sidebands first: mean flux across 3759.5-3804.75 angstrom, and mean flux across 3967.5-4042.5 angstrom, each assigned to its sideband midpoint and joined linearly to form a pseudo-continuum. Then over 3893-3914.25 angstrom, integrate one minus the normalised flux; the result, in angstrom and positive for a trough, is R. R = 2.9 angstrom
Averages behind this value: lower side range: 20.3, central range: 20.5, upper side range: 26.5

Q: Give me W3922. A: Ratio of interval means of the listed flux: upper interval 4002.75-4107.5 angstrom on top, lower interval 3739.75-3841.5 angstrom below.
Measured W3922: 1.74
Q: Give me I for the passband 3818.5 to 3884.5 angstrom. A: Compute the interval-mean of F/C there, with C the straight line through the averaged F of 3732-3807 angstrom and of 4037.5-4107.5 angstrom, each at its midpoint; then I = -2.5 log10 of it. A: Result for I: 0.380 mag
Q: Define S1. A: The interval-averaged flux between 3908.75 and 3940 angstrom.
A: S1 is 15.1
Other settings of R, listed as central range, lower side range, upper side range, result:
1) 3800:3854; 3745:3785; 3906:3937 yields 6.1 angstrom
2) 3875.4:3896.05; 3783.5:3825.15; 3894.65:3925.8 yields 2.0 angstrom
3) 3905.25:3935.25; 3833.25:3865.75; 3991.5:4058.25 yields 5.9 angstrom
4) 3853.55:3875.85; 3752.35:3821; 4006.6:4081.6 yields 5.9 angstrom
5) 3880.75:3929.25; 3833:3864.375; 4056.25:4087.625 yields -0.9 angstrom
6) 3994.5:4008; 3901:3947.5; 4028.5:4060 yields -2.8 angstrom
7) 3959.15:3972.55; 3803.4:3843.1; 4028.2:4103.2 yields 7.5 angstrom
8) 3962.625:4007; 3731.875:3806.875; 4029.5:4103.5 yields 6.8 angstrom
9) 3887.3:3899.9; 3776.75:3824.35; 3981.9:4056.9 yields 2.2 angstrom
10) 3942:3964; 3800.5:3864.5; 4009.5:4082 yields 4.4 angstrom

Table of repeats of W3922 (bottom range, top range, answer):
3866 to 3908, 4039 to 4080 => 1.53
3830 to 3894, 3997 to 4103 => 1.83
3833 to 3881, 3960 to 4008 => 1.35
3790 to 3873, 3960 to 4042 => 1.58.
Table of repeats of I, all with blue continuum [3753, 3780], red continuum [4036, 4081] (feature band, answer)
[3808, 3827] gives 0.336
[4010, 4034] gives -0.105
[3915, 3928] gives 0.337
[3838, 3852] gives 0.285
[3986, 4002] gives -0.098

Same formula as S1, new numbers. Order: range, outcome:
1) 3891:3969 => 16.4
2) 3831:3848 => 13.2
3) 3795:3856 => 15.6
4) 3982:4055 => 28.7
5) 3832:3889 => 15.7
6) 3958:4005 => 21.1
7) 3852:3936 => 16.9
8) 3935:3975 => 14.4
